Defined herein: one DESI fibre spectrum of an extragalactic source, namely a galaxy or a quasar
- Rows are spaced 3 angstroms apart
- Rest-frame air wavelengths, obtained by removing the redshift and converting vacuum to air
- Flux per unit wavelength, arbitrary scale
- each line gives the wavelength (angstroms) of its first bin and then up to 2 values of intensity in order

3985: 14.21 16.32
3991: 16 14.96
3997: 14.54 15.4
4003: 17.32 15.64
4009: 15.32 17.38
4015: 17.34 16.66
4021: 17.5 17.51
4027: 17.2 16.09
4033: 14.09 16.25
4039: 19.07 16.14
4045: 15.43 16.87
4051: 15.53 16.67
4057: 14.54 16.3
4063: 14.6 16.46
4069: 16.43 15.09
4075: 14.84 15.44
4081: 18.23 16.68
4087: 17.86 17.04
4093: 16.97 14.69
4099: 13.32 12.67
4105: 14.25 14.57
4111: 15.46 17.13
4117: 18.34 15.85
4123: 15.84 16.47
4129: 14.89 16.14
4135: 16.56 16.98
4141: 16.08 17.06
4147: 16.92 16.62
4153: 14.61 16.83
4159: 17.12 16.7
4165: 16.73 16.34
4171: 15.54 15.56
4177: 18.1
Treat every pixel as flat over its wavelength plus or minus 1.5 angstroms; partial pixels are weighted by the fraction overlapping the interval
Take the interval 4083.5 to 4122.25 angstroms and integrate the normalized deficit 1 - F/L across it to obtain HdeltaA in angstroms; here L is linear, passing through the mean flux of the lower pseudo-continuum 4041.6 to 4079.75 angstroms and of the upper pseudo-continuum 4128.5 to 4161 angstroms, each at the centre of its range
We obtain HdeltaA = 0.8 angstroms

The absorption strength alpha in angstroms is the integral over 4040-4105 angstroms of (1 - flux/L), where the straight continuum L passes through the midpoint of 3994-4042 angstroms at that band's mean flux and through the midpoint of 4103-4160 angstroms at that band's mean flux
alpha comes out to 2.0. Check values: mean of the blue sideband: 16.4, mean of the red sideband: 16.2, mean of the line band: 15.8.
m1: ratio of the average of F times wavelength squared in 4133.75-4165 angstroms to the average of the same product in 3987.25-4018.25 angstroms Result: 1.11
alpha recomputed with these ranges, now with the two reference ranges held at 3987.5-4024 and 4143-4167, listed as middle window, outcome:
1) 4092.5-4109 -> 2.2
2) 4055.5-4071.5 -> 0.7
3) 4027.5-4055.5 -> 0.1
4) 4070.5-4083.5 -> 0.3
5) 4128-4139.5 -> 0.2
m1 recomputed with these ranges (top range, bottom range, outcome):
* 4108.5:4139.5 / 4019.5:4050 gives 1.03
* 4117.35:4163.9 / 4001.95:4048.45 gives 1.04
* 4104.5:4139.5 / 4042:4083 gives 1.04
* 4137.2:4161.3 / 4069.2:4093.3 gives 1.04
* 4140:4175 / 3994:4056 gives 1.07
